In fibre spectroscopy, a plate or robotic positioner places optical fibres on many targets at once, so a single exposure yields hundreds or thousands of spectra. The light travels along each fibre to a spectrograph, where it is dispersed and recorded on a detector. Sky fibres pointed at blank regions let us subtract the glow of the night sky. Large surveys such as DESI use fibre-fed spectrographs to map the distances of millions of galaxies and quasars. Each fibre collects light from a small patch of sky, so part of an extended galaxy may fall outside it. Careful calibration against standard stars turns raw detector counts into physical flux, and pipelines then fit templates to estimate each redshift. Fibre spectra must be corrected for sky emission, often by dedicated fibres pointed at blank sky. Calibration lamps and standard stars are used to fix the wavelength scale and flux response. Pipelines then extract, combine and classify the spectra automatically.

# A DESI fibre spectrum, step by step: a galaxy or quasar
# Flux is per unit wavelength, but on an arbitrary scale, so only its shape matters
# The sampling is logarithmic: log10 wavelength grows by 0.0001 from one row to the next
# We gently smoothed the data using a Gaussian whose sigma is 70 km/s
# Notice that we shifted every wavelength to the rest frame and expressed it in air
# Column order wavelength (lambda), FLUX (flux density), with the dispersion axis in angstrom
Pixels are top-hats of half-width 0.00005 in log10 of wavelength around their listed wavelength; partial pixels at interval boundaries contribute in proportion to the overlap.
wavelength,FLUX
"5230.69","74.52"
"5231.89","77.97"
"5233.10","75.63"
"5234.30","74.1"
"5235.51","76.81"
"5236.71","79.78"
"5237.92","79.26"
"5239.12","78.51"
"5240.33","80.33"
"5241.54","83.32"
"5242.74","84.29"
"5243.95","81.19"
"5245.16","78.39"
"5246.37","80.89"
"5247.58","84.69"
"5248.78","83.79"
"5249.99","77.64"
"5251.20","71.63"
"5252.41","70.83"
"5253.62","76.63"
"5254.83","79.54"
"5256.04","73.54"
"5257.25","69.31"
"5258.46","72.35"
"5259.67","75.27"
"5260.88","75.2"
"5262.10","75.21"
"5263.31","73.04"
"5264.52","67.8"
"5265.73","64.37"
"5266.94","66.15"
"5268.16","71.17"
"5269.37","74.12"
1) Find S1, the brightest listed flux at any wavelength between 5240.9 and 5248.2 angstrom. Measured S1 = 84.69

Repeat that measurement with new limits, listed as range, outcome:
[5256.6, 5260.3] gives 75.27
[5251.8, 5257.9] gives 79.54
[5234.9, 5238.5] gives 79.78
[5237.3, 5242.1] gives 83.32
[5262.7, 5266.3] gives 73.04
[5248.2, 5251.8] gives 83.79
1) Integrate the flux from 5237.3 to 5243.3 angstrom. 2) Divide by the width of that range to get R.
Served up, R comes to 81.2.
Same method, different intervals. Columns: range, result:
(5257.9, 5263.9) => 74.2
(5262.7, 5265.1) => 70.6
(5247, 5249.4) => 84.4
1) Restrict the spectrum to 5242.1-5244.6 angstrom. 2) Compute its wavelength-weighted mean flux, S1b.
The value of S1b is 82.7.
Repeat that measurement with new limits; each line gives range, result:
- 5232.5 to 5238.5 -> 77.1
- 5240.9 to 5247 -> 81.6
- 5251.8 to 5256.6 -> 75.1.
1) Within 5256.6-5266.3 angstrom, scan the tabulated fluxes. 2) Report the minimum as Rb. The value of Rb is 64.37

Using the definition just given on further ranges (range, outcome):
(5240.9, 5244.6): 81.19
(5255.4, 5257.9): 69.31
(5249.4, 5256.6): 70.83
